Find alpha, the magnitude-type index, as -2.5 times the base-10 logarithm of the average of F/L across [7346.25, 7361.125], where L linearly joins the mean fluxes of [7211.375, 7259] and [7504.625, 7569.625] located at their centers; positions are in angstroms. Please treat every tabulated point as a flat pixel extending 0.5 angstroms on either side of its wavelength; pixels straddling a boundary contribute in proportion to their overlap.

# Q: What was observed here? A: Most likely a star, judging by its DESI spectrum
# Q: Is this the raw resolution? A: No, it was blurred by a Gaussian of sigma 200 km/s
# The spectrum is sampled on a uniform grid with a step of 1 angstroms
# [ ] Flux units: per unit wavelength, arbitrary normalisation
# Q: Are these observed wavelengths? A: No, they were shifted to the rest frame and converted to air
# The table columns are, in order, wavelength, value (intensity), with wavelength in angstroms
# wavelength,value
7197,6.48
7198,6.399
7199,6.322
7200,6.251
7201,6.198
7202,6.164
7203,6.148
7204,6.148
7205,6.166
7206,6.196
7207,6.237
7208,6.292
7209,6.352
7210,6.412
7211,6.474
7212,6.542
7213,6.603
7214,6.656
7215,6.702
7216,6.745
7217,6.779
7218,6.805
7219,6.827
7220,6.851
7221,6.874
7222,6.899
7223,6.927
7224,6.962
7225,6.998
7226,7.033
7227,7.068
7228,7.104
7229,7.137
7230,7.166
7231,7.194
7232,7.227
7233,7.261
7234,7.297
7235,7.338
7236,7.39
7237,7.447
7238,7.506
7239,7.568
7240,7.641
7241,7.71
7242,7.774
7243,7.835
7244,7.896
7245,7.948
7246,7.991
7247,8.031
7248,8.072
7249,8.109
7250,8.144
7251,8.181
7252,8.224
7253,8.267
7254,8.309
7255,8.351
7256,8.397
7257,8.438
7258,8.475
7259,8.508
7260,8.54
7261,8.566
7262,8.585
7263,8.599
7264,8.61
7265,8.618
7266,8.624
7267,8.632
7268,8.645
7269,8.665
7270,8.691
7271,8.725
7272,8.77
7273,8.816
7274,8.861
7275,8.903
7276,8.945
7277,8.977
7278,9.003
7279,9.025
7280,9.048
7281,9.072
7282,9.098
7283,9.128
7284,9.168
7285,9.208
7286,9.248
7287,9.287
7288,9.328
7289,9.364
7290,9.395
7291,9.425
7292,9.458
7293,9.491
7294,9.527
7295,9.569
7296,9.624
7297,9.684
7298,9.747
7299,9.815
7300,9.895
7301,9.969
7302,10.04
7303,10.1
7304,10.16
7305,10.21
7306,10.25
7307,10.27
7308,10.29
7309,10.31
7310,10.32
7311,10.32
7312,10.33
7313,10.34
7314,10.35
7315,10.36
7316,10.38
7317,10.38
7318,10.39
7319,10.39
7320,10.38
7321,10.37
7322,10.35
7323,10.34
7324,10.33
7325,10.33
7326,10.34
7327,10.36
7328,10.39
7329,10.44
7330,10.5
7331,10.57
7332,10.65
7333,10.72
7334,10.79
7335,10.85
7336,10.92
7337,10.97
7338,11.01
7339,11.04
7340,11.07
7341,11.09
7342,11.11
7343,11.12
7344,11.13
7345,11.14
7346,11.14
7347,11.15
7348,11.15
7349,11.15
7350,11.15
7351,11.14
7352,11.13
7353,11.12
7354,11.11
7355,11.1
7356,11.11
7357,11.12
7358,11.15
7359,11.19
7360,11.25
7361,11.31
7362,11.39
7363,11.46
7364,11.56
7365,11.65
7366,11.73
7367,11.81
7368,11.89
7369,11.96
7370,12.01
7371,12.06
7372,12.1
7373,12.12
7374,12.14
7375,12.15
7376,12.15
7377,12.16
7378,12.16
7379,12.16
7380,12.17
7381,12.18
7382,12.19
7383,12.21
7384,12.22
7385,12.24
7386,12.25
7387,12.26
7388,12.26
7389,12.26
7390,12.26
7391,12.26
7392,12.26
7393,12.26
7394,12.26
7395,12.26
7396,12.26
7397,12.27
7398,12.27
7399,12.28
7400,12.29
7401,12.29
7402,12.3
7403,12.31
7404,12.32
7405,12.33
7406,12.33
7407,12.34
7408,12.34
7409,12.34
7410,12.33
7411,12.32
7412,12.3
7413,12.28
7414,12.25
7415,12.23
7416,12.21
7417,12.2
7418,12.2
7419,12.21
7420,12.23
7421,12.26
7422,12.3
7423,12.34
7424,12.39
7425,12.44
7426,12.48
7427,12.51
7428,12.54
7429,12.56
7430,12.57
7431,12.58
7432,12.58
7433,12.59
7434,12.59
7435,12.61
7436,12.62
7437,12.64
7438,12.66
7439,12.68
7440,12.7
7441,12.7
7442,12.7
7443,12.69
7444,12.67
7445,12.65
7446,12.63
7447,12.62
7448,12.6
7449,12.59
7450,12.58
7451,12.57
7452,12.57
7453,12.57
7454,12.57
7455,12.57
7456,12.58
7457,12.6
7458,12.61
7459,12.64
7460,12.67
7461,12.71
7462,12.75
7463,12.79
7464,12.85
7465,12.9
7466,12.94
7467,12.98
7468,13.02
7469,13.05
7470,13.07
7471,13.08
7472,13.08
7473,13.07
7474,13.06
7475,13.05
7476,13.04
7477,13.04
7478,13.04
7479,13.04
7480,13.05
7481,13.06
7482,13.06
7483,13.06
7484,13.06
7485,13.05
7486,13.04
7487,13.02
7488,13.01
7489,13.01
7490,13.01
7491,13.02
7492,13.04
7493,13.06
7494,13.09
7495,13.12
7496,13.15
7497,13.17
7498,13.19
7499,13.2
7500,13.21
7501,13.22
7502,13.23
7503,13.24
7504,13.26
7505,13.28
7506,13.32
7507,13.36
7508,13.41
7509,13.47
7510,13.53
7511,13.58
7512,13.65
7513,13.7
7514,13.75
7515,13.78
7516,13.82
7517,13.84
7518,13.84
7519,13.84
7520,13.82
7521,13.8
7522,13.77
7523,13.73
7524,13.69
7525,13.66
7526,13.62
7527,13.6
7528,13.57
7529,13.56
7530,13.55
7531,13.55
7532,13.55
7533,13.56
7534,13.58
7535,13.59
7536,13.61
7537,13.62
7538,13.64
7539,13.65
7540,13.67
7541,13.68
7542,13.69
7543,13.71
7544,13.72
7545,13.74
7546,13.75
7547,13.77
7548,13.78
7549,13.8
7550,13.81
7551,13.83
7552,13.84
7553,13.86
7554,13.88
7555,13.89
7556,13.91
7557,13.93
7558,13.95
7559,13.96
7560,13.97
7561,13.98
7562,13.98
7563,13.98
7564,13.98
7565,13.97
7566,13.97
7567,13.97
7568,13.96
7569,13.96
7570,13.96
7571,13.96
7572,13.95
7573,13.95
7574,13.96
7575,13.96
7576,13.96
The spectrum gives -0.126 mag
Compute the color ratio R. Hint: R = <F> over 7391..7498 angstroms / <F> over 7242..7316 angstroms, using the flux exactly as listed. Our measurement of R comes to 1.39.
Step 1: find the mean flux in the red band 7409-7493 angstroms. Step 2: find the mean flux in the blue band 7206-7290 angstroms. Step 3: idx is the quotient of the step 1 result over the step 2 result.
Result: 1.60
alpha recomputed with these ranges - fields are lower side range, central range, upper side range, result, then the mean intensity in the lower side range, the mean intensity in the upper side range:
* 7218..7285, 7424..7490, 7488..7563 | -0.050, 8.07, 13.6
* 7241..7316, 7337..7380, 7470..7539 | -0.085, 9.09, 13.4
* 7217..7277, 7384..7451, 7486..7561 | -0.093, 7.91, 13.6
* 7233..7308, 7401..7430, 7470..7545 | -0.067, 8.79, 13.4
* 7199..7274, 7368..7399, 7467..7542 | -0.140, 7.51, 13.4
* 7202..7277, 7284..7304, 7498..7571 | -0.101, 7.61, 13.7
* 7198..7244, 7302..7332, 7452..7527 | -0.135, 6.88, 13.2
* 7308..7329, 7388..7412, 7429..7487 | -0.047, 10.4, 12.8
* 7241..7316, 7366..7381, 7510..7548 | -0.117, 9.09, 13.7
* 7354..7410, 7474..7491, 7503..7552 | 0.008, 12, 13.6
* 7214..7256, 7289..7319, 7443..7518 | -0.112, 7.46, 13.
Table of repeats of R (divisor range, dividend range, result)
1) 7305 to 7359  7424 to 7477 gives 1.19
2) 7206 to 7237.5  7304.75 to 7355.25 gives 1.55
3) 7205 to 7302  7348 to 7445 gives 1.49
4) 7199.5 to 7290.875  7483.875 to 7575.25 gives 1.74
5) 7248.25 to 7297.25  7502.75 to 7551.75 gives 1.54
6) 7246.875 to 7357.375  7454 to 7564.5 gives 1.37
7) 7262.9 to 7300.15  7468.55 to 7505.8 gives 1.44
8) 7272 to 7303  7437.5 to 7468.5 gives 1.36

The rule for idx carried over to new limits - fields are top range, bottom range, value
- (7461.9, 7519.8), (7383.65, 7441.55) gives 1.07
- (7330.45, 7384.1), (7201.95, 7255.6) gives 1.59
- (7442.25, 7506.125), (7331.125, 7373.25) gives 1.15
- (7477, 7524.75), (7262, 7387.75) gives 1.27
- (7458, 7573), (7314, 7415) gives 1.17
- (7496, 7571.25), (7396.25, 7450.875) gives 1.10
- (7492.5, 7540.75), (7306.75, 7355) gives 1.26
